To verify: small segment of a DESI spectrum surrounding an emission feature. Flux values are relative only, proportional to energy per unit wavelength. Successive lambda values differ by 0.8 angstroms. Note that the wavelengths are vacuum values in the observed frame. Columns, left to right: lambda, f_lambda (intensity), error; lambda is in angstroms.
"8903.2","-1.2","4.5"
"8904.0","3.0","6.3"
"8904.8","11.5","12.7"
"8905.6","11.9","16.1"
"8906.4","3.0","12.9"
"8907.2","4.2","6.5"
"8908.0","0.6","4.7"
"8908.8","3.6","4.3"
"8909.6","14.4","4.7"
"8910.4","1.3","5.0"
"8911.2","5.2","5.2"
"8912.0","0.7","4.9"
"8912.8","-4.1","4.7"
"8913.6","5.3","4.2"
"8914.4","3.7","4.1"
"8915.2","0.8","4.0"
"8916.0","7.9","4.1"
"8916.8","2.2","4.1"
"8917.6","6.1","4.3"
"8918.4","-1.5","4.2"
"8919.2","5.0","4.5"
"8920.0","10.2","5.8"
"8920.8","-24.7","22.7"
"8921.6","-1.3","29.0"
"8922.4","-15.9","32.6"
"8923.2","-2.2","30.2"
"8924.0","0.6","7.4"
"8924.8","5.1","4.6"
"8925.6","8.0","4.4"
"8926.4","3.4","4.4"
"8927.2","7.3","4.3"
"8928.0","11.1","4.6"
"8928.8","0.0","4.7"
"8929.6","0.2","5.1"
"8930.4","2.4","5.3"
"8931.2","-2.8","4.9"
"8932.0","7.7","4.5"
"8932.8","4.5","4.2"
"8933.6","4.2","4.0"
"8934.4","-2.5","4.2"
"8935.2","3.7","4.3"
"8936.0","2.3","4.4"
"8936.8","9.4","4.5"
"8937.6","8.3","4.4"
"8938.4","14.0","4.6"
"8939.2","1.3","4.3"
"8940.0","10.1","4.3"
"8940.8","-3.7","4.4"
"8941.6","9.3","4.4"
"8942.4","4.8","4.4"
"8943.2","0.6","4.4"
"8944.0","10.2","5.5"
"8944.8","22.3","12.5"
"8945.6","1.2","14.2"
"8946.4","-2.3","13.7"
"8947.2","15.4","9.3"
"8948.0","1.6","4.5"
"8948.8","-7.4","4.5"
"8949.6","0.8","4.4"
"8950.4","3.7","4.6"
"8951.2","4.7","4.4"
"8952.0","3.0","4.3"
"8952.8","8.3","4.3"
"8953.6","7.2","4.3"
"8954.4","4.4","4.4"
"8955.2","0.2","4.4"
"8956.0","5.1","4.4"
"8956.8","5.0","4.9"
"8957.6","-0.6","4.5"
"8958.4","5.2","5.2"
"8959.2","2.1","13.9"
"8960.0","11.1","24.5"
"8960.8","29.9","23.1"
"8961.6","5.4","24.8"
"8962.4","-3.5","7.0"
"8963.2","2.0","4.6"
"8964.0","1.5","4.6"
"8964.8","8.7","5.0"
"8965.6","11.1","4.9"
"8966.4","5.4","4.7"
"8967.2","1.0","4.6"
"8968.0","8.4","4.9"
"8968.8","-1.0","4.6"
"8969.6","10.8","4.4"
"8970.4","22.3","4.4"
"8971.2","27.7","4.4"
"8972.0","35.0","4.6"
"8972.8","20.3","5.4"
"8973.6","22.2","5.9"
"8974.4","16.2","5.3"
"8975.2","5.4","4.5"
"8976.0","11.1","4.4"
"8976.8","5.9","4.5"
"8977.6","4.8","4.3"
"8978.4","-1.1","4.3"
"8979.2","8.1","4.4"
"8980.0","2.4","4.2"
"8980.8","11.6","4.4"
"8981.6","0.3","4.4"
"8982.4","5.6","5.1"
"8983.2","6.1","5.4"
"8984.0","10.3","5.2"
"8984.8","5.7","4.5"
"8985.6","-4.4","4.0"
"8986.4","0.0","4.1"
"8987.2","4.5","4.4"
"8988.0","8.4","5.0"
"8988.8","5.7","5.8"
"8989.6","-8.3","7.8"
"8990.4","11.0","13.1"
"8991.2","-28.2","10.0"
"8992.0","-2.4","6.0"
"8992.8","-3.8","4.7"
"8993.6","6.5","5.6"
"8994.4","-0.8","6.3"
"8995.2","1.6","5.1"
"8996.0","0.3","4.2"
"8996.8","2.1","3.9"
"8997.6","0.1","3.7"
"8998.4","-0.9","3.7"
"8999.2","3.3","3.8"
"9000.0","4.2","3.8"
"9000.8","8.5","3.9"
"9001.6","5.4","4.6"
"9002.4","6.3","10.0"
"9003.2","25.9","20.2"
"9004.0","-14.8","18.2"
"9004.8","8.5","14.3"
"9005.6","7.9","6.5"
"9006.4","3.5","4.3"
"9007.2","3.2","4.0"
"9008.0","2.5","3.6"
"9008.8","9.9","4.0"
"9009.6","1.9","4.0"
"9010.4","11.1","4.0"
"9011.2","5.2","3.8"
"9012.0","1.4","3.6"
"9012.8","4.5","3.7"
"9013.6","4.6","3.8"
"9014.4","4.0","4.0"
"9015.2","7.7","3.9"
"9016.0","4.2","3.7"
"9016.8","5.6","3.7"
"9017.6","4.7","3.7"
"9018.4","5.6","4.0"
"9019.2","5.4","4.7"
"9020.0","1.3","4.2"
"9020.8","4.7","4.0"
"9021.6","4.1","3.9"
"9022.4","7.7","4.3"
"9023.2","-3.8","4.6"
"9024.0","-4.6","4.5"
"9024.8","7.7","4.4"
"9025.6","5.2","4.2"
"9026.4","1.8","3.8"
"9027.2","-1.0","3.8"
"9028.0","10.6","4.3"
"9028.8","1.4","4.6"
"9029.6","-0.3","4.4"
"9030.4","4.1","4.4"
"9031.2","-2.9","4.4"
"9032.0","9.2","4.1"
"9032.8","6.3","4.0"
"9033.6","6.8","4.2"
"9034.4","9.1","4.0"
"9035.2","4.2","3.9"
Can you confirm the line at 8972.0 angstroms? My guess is [O III]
